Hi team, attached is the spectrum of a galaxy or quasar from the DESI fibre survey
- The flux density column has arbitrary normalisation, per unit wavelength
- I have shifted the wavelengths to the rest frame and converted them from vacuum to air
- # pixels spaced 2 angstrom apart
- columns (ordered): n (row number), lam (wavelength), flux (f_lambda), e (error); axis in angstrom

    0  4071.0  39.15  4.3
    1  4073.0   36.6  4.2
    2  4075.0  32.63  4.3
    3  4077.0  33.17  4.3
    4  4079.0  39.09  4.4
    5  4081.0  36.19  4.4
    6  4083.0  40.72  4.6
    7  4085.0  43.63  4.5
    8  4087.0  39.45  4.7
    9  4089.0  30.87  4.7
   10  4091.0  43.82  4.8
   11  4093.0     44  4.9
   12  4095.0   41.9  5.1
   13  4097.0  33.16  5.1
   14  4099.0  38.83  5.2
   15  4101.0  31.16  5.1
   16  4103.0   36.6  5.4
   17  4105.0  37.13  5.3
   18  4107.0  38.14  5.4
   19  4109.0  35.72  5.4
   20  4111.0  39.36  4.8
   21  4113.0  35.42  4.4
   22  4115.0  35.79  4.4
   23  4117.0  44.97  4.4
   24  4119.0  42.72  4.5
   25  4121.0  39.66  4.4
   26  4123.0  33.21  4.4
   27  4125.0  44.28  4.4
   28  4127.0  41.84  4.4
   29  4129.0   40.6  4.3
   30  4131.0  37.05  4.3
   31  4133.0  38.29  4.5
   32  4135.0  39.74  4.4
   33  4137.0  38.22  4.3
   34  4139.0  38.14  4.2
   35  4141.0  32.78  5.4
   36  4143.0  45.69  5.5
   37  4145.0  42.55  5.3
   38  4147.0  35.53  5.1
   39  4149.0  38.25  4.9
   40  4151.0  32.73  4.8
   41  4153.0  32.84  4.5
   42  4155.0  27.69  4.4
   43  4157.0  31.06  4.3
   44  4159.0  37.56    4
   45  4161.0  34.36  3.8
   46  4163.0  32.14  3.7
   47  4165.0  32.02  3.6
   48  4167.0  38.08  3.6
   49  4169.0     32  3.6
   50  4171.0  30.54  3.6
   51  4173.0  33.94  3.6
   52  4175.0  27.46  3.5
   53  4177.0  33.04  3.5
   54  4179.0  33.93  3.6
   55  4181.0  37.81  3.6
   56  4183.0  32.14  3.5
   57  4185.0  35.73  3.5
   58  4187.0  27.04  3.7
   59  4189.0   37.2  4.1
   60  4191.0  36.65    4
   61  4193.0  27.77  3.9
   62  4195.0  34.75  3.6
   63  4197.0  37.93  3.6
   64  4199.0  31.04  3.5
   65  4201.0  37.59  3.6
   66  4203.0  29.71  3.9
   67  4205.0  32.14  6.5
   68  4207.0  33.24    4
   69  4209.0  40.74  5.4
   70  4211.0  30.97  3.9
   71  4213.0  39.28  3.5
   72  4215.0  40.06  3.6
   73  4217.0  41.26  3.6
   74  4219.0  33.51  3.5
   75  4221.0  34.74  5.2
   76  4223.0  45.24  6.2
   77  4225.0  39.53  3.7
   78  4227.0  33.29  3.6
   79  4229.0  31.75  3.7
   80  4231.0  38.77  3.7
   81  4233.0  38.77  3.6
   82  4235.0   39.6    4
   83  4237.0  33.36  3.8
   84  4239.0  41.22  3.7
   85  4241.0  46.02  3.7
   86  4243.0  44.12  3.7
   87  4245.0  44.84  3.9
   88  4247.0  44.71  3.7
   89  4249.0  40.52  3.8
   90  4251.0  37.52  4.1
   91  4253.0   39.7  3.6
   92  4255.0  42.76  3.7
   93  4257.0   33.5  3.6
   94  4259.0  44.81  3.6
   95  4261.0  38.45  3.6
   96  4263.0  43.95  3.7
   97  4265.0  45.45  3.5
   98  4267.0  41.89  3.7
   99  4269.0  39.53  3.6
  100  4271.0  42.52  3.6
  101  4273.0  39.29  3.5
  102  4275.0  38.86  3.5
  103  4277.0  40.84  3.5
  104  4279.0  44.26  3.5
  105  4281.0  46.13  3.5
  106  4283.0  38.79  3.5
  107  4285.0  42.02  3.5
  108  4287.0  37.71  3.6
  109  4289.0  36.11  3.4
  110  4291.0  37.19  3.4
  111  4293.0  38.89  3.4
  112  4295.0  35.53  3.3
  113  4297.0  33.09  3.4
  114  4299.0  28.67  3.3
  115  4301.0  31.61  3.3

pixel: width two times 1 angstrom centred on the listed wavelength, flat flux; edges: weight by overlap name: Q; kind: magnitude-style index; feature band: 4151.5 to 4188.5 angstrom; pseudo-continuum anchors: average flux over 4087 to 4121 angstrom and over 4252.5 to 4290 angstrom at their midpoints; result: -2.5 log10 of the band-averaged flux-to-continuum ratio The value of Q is 0.19 mag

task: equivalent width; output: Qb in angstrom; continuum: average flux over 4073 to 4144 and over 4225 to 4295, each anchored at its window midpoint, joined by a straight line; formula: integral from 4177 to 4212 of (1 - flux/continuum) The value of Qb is 4.9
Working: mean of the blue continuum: 38.4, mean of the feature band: 33.9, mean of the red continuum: 40.1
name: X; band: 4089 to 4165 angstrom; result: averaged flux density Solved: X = 37.5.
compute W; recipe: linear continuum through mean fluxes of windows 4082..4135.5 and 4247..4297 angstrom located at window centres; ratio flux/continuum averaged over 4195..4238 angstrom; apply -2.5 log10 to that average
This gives 0.10 mag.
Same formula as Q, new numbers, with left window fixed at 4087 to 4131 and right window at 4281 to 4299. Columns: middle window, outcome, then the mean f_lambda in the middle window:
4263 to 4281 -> -0.12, 42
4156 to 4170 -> 0.13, 33.9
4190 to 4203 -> 0.12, 33.9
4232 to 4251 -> -0.10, 41.3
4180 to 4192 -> 0.11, 34.4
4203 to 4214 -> 0.09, 34.8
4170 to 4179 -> 0.21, 31.5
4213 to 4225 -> -0.03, 39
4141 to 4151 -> -0.02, 39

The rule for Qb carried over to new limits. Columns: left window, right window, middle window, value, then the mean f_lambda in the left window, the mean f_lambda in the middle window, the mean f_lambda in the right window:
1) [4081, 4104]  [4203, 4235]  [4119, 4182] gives 2.80 angstrom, 38.5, 36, 36.7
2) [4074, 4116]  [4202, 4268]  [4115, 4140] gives -1.27 angstrom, 37.5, 39.7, 39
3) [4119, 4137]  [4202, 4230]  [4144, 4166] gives 2.40 angstrom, 39.5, 34.2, 36.1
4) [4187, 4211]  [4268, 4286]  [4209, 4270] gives -2.98 angstrom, 34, 39.7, 41.4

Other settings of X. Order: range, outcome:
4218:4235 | 37.1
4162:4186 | 33.2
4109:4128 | 39.5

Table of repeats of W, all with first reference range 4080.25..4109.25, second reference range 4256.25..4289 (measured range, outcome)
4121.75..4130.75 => -0.029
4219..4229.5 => 0.096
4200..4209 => 0.174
